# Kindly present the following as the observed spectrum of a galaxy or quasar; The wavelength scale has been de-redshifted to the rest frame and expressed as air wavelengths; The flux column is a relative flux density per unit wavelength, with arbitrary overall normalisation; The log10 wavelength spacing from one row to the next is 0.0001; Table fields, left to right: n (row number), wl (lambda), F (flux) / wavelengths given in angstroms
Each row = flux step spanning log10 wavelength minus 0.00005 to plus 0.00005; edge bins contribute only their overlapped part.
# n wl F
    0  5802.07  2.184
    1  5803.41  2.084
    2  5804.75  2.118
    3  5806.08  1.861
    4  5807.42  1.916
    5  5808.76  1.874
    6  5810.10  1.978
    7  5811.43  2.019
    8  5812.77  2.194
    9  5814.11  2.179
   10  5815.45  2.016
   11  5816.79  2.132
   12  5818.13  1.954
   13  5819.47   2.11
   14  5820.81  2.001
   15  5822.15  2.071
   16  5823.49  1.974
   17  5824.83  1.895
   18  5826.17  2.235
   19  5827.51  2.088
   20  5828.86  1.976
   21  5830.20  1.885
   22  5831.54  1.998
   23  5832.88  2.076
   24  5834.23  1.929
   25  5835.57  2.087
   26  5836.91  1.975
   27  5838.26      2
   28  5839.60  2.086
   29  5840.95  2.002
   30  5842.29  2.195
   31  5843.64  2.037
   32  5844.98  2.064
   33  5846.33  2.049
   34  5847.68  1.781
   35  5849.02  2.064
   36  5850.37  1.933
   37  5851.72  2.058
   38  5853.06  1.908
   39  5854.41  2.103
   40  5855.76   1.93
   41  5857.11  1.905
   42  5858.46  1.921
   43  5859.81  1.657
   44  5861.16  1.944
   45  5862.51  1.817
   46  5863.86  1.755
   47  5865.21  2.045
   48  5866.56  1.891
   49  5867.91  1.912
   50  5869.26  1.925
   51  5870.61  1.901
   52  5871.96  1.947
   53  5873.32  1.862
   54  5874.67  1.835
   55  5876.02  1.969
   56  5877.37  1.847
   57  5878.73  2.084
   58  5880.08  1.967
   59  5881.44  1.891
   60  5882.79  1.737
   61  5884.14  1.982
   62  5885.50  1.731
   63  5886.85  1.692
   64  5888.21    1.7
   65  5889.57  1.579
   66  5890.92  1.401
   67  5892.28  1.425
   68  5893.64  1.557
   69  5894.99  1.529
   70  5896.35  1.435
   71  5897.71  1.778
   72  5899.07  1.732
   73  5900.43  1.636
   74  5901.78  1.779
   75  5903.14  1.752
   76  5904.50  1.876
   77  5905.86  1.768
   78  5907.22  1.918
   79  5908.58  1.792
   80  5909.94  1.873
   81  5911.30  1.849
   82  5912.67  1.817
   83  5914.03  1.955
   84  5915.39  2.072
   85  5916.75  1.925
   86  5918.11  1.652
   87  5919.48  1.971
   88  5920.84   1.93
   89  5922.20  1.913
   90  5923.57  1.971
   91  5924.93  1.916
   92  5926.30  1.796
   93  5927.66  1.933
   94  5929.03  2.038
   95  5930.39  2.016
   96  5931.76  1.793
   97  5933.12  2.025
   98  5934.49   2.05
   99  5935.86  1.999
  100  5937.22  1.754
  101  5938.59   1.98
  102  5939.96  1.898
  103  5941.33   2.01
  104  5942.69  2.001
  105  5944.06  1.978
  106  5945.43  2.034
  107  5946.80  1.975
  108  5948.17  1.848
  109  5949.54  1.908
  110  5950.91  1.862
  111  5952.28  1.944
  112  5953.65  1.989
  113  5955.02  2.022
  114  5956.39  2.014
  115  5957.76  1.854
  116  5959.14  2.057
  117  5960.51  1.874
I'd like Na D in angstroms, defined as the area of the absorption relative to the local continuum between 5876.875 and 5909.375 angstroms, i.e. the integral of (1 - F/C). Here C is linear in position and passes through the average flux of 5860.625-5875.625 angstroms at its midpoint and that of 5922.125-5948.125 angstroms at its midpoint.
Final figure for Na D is 3.1 angstroms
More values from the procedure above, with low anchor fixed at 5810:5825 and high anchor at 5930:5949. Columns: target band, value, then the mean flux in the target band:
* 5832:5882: 1.6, 1.96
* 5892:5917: 2.7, 1.76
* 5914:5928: 0.4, 1.91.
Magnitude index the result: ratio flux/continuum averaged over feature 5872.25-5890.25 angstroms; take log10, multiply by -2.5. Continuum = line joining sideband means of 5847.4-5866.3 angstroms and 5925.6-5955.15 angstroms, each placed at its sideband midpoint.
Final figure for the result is 0.05 mag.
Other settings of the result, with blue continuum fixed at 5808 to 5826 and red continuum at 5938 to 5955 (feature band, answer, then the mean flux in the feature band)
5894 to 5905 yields 0.18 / 1.68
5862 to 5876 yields 0.06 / 1.89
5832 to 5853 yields 0.00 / 2.02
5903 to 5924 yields 0.05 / 1.88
